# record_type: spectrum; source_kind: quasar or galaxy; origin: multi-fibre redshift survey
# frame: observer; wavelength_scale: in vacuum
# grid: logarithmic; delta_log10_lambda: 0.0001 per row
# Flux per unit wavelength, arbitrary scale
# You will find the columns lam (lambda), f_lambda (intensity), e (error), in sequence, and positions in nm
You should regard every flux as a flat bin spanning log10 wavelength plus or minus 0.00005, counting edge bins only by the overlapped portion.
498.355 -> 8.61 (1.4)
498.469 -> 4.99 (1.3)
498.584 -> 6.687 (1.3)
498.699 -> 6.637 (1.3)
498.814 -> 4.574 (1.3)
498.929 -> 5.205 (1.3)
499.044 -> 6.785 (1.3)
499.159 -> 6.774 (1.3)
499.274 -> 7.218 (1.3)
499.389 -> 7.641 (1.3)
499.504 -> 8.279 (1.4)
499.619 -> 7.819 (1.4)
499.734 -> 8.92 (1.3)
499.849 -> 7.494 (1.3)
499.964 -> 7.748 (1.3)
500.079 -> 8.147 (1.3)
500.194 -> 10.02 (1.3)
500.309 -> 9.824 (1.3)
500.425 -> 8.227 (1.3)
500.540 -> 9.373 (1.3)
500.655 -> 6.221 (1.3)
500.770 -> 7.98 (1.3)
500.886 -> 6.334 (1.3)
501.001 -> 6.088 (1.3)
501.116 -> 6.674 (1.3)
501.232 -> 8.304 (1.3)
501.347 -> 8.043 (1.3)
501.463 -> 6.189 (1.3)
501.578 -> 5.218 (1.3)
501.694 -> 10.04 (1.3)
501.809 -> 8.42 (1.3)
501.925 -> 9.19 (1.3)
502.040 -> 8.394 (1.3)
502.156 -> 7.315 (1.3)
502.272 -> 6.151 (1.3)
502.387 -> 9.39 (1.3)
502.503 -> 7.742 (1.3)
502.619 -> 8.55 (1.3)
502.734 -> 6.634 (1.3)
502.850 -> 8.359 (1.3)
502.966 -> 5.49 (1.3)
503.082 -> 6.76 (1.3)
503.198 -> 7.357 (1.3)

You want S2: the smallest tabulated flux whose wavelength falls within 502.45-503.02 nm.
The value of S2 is 5.49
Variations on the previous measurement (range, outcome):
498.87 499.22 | 5.205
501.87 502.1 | 8.394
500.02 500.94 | 6.221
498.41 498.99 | 4.574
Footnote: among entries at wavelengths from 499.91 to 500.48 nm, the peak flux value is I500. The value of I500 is 10.02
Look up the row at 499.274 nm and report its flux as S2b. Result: 7.218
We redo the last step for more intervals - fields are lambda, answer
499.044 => 6.785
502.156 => 7.315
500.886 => 6.334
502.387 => 9.39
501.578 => 5.218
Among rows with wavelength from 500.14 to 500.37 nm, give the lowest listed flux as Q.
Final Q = 9.824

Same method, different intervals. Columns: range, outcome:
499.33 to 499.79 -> 7.641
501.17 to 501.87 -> 5.218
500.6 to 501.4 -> 6.088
